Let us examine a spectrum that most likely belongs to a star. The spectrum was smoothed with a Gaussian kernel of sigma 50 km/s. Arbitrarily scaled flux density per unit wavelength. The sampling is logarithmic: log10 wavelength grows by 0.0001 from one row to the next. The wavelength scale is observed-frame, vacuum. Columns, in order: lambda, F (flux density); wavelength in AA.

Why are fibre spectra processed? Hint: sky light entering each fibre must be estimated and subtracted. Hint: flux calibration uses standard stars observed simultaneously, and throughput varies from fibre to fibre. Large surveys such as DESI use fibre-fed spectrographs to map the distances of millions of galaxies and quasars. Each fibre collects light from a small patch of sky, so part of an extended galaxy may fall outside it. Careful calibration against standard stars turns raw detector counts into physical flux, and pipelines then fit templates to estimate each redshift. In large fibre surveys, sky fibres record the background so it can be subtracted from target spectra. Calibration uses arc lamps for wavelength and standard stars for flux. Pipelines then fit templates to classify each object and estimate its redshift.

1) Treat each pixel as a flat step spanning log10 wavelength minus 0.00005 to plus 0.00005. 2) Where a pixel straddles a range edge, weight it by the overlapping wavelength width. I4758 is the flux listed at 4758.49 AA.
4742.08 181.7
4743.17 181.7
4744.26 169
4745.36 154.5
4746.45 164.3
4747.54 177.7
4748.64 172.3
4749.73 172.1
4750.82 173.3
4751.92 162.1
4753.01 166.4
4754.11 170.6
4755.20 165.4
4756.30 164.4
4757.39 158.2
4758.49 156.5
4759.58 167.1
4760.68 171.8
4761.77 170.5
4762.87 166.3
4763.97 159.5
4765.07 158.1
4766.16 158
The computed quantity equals 156.5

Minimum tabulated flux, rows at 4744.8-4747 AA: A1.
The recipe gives 154.5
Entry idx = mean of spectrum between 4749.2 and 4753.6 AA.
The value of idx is 168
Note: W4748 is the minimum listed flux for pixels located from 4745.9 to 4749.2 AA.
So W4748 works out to 164.3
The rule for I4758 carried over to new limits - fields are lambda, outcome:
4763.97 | 159.5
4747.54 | 177.7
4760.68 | 171.8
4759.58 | 167.1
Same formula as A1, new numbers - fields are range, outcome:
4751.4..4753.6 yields 162.1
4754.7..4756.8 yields 164.4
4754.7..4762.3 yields 156.5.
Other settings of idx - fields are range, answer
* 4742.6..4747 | 168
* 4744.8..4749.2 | 167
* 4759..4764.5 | 167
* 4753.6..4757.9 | 165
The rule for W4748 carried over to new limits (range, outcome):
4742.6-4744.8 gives 169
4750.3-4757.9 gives 158.2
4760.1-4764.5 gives 159.5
